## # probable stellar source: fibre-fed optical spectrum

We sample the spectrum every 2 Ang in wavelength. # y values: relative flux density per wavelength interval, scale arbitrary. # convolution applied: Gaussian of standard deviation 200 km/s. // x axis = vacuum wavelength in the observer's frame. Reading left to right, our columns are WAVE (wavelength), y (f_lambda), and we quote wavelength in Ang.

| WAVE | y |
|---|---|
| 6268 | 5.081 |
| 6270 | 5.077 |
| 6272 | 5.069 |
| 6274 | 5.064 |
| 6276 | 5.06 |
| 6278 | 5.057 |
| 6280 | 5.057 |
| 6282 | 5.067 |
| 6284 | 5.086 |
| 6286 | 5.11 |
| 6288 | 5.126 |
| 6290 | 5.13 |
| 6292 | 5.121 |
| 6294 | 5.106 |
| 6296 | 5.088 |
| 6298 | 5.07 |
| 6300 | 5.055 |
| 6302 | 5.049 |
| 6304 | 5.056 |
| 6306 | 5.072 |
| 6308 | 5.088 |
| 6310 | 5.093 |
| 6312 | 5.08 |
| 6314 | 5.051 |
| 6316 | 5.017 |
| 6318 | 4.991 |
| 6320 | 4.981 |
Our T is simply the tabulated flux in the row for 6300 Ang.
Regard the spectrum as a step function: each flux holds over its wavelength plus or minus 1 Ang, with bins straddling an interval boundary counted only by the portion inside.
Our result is 5.055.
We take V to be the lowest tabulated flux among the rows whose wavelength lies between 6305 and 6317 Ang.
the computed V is 5.017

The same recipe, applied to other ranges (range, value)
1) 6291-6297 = 5.088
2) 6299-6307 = 5.049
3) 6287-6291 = 5.126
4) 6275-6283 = 5.057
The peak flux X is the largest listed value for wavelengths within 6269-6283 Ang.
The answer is 5.077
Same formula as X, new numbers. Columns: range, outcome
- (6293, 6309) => 5.106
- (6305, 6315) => 5.093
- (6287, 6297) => 5.13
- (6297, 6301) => 5.07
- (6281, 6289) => 5.126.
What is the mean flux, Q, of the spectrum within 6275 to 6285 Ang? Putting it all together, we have 5.07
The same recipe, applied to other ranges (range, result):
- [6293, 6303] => 5.07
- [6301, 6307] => 5.06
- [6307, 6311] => 5.09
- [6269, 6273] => 5.07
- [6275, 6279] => 5.06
